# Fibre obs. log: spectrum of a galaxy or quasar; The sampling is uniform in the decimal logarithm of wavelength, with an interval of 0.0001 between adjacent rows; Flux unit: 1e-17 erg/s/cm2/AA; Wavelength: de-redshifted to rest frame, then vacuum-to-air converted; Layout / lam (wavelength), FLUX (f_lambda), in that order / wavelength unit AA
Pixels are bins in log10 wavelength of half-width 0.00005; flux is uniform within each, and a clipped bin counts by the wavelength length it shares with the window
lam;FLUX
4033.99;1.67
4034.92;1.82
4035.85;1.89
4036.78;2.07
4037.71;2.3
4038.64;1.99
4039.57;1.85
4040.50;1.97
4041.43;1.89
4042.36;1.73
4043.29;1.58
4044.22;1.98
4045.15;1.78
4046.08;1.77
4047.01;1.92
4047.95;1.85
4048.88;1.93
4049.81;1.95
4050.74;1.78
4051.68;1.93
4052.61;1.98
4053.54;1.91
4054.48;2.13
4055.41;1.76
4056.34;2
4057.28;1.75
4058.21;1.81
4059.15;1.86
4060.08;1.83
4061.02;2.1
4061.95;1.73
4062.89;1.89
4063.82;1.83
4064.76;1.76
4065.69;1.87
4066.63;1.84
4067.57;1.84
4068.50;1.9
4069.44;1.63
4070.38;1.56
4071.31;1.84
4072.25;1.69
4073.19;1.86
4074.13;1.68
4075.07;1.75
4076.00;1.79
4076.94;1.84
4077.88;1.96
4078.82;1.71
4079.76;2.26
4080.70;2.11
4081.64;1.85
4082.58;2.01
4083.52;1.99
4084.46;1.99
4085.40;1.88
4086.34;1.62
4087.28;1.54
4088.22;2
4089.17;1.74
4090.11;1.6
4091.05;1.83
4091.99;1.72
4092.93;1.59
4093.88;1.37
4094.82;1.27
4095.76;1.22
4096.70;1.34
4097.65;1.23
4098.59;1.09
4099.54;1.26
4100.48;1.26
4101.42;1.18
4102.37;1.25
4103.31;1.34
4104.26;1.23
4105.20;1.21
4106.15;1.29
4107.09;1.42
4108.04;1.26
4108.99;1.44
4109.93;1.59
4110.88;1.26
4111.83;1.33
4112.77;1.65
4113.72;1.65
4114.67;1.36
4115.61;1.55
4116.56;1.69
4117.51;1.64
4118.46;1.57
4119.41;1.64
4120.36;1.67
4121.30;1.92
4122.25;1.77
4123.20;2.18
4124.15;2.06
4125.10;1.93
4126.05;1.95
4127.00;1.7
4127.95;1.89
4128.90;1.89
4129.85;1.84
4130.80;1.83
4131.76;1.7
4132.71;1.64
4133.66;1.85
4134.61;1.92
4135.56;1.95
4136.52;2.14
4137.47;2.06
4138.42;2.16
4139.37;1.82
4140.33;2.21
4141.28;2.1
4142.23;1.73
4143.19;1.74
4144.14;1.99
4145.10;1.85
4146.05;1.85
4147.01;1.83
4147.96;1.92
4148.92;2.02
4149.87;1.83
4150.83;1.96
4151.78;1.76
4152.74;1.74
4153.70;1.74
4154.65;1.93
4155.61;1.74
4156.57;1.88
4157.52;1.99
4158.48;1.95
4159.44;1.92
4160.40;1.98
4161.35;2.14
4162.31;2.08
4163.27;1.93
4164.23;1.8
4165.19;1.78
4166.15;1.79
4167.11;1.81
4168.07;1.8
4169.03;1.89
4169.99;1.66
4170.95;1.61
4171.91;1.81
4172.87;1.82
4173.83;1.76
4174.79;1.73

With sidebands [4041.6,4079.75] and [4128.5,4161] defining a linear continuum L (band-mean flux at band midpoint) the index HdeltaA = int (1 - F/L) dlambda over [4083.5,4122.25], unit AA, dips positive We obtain 7.6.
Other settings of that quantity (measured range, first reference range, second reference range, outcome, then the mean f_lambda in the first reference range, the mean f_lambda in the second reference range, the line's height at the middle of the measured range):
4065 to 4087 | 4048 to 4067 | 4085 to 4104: -2.32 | 1.88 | 1.46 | 1.67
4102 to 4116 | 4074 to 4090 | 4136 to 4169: 3.67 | 1.86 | 1.91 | 1.88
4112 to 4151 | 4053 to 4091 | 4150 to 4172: 0.24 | 1.84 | 1.86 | 1.85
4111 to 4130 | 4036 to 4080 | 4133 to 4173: 1.50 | 1.86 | 1.89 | 1.88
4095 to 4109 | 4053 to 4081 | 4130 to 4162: 4.57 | 1.85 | 1.91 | 1.87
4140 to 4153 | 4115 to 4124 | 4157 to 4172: -0.52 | 1.74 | 1.87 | 1.82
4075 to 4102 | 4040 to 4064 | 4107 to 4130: 1.77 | 1.87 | 1.68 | 1.76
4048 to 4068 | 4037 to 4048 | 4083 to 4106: -1.25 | 1.89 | 1.49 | 1.77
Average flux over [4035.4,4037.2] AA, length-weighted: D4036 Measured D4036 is 1.98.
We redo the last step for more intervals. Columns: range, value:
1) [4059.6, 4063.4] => 1.89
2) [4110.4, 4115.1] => 1.45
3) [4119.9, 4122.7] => 1.79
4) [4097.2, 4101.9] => 1.2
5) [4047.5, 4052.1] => 1.89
